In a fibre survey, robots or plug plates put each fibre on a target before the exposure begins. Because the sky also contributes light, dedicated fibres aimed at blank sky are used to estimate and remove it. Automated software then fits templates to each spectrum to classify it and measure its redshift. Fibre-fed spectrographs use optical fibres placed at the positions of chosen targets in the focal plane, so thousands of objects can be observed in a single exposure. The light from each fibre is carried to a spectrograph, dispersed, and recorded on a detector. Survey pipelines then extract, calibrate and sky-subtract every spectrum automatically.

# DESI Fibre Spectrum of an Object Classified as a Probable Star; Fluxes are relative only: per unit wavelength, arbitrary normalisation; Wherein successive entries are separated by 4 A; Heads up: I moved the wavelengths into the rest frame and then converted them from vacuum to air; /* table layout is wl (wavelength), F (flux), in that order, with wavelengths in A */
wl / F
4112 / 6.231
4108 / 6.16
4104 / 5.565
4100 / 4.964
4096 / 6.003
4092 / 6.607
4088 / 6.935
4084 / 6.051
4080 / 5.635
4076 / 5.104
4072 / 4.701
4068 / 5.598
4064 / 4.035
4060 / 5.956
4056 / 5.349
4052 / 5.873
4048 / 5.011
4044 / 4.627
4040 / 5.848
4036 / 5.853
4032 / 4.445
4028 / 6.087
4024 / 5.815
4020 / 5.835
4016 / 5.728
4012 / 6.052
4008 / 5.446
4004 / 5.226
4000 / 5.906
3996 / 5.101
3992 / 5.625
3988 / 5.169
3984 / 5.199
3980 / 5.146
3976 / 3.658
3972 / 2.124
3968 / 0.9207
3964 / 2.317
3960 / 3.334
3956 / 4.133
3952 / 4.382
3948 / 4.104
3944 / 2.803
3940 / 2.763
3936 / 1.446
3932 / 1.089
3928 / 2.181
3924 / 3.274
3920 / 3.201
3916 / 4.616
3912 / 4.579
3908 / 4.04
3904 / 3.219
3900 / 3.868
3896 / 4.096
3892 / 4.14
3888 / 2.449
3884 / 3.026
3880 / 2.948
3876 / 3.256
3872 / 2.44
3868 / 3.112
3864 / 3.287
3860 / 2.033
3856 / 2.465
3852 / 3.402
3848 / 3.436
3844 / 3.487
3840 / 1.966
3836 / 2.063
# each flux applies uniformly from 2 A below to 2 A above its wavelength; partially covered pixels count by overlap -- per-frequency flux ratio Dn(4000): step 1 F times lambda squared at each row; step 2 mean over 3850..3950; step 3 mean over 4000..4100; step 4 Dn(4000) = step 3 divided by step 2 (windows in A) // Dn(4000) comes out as 1.93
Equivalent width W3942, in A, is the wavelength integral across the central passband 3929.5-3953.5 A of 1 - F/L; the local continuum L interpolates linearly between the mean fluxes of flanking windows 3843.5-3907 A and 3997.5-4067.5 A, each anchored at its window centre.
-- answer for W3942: 8.4 A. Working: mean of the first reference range 3.17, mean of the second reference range 5.48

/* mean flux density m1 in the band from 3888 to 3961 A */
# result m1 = 3.38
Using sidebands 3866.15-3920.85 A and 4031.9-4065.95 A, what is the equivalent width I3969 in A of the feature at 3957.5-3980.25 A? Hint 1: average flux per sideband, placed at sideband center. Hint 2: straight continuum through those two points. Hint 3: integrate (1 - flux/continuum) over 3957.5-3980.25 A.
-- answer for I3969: 8.3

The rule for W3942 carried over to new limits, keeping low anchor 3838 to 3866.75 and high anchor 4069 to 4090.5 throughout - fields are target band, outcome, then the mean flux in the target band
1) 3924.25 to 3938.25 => 7.4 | 1.81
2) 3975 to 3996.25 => -2.3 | 5.04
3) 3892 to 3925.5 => -3.0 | 3.89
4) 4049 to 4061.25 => -0.6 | 5.65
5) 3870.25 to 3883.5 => 1.2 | 2.91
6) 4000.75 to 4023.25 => -3.8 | 5.68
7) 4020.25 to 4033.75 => -1.3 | 5.52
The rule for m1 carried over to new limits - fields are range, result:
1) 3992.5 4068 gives 5.46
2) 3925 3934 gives 1.82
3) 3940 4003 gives 3.98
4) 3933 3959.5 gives 3.19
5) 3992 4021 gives 5.61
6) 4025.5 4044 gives 5.46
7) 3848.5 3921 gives 3.35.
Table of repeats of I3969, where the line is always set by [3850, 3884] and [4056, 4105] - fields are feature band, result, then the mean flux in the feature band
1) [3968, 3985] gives 2.8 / 3.6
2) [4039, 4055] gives -0.5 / 5.31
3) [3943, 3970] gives 5.6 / 3.15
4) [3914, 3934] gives 3.9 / 2.87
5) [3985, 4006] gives -4.1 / 5.4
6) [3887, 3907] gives -2.3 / 3.63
